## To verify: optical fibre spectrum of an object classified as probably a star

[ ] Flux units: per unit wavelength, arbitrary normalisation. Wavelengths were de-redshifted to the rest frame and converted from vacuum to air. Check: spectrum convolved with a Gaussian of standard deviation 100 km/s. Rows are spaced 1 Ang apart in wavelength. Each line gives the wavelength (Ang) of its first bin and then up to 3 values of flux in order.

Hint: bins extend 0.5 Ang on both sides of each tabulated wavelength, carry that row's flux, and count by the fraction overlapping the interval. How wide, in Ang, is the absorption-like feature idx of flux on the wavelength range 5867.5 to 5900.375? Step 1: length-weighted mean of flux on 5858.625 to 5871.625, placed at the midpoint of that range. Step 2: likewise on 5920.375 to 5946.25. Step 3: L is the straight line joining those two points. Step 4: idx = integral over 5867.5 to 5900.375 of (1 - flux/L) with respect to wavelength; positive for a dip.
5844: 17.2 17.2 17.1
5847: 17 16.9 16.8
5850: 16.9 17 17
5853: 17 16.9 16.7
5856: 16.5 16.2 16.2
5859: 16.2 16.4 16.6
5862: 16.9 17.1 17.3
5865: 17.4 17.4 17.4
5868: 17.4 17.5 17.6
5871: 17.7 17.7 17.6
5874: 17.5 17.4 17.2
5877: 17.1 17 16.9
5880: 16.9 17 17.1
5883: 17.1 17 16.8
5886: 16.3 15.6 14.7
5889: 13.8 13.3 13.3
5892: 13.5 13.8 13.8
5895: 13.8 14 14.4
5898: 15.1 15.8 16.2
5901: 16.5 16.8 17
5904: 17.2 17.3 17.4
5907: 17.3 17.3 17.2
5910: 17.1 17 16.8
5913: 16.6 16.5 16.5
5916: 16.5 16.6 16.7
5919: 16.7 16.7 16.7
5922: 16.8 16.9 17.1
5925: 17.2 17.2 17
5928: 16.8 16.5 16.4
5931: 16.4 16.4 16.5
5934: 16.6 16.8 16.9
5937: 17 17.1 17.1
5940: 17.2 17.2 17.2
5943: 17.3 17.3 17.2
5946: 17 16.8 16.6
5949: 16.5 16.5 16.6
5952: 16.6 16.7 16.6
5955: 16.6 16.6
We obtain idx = 2.11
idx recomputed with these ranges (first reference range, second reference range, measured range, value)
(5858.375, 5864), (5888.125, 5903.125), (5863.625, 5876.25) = -1.0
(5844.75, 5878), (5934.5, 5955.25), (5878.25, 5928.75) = 2.3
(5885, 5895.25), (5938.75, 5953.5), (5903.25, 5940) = -2.6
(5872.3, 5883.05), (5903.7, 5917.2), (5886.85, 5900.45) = 2.2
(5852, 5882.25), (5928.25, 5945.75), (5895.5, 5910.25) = 0.5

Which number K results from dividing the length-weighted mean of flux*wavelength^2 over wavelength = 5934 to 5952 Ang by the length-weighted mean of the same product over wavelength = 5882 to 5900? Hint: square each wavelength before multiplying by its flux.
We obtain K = 1.15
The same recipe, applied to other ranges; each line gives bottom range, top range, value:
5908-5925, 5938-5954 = 1.02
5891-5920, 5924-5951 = 1.06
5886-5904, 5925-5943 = 1.15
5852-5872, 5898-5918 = 1.00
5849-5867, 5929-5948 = 1.03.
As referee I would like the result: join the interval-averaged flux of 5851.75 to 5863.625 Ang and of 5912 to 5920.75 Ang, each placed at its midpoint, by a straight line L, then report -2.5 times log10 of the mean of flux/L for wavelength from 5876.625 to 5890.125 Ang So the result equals 0.025 mag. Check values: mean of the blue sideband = 16.6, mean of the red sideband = 16.6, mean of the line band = 16.3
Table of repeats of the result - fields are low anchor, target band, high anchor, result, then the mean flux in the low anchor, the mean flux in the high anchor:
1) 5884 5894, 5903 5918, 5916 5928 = -0.057 mag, 14.7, 16.9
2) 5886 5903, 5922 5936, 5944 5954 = -0.049 mag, 14.8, 16.7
